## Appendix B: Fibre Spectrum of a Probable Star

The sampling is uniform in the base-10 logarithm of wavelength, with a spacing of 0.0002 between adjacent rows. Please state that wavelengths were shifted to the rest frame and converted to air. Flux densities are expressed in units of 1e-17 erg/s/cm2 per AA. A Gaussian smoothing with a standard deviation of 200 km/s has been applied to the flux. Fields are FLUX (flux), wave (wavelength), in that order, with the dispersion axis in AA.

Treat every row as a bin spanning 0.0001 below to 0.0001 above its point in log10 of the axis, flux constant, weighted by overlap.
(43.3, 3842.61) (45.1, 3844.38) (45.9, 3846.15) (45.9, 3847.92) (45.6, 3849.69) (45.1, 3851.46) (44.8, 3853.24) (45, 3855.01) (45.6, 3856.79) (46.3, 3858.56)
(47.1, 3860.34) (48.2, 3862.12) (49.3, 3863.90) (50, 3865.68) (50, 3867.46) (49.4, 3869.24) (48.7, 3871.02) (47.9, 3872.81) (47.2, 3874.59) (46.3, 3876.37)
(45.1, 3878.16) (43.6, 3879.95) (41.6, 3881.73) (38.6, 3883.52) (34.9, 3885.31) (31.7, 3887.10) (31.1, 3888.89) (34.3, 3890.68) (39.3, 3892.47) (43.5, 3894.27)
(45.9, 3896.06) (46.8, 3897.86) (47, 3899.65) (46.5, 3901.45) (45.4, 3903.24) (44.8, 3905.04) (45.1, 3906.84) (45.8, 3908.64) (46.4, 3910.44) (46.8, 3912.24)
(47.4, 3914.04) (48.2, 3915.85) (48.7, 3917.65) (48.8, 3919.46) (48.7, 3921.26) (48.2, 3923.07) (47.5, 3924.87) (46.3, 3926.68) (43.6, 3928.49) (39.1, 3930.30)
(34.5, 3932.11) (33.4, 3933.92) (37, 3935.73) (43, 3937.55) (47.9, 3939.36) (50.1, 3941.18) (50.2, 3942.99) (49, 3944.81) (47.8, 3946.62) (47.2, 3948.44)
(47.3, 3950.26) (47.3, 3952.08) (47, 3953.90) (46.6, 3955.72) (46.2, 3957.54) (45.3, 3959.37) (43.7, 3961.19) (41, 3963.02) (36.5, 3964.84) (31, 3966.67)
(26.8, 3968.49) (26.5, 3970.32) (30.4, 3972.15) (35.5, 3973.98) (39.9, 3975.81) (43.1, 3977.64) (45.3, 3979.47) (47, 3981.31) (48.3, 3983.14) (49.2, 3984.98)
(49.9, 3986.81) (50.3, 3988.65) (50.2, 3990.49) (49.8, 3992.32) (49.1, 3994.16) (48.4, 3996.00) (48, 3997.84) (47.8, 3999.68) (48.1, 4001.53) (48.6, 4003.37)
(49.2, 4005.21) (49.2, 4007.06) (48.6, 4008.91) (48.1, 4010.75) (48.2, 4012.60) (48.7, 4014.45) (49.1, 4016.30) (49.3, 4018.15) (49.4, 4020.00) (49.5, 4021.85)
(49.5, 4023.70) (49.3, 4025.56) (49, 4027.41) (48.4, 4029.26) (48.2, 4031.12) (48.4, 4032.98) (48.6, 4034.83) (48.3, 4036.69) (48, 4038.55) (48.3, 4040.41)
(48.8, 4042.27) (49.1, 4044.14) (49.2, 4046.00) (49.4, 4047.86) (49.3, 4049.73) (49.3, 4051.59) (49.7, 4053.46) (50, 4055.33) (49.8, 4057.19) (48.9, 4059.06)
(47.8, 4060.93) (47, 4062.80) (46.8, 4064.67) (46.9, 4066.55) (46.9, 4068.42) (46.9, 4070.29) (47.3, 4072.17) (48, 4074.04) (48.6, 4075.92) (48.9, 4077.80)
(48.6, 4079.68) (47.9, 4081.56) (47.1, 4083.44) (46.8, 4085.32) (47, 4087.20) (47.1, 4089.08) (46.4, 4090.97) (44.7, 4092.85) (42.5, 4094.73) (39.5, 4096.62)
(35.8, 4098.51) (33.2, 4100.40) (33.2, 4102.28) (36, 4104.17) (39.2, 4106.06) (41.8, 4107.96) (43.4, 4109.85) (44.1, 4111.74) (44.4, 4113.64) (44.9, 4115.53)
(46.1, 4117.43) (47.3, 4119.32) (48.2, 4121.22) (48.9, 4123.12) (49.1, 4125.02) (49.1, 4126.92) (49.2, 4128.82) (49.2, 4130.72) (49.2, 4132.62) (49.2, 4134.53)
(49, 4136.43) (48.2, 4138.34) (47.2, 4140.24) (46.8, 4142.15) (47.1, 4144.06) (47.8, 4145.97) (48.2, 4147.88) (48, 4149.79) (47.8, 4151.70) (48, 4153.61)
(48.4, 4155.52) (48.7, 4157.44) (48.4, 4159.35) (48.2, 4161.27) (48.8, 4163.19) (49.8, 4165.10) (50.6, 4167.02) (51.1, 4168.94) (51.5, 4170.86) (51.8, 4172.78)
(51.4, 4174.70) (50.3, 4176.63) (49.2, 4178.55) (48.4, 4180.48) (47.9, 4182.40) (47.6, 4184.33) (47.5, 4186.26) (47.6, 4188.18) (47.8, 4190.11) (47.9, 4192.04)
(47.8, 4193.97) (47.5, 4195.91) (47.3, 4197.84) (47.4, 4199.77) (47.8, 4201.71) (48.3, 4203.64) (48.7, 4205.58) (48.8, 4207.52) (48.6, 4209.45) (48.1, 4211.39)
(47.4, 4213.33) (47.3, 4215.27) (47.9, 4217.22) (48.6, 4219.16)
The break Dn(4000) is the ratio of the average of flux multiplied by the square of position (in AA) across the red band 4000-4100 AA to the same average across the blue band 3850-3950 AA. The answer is 1.1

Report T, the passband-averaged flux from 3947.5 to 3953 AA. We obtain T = 47.2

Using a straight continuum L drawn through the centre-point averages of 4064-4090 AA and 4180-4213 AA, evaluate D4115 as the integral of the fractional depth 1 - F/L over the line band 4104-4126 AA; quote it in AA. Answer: 1.3 AA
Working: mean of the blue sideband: 47.5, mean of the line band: 44.7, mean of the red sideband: 47.9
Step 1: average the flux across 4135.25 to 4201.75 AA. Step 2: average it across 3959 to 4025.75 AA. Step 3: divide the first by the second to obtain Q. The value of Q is 1.1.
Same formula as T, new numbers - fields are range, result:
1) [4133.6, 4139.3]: 48.8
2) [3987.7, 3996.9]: 49.6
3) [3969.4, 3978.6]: 35.1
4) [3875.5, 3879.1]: 45.6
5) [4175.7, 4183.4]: 48.9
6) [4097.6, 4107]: 35.5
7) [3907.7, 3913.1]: 46.3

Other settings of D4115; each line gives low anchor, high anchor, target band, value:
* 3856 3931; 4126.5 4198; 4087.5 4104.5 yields 2.68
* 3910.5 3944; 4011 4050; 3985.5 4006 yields -0.65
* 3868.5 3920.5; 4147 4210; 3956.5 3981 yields 3.89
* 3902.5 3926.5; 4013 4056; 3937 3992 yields 4.74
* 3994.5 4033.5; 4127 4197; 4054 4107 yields 4.06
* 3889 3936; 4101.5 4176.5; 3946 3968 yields 0.57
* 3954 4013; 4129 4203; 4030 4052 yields -1.49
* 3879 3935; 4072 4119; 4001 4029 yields -3.56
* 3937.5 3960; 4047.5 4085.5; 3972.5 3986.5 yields 1.15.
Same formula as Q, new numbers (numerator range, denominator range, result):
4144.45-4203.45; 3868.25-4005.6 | 1.10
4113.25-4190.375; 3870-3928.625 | 1.09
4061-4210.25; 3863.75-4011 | 1.06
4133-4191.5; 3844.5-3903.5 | 1.10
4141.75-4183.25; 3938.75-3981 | 1.16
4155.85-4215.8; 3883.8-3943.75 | 1.12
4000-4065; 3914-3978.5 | 1.14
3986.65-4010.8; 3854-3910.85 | 1.10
